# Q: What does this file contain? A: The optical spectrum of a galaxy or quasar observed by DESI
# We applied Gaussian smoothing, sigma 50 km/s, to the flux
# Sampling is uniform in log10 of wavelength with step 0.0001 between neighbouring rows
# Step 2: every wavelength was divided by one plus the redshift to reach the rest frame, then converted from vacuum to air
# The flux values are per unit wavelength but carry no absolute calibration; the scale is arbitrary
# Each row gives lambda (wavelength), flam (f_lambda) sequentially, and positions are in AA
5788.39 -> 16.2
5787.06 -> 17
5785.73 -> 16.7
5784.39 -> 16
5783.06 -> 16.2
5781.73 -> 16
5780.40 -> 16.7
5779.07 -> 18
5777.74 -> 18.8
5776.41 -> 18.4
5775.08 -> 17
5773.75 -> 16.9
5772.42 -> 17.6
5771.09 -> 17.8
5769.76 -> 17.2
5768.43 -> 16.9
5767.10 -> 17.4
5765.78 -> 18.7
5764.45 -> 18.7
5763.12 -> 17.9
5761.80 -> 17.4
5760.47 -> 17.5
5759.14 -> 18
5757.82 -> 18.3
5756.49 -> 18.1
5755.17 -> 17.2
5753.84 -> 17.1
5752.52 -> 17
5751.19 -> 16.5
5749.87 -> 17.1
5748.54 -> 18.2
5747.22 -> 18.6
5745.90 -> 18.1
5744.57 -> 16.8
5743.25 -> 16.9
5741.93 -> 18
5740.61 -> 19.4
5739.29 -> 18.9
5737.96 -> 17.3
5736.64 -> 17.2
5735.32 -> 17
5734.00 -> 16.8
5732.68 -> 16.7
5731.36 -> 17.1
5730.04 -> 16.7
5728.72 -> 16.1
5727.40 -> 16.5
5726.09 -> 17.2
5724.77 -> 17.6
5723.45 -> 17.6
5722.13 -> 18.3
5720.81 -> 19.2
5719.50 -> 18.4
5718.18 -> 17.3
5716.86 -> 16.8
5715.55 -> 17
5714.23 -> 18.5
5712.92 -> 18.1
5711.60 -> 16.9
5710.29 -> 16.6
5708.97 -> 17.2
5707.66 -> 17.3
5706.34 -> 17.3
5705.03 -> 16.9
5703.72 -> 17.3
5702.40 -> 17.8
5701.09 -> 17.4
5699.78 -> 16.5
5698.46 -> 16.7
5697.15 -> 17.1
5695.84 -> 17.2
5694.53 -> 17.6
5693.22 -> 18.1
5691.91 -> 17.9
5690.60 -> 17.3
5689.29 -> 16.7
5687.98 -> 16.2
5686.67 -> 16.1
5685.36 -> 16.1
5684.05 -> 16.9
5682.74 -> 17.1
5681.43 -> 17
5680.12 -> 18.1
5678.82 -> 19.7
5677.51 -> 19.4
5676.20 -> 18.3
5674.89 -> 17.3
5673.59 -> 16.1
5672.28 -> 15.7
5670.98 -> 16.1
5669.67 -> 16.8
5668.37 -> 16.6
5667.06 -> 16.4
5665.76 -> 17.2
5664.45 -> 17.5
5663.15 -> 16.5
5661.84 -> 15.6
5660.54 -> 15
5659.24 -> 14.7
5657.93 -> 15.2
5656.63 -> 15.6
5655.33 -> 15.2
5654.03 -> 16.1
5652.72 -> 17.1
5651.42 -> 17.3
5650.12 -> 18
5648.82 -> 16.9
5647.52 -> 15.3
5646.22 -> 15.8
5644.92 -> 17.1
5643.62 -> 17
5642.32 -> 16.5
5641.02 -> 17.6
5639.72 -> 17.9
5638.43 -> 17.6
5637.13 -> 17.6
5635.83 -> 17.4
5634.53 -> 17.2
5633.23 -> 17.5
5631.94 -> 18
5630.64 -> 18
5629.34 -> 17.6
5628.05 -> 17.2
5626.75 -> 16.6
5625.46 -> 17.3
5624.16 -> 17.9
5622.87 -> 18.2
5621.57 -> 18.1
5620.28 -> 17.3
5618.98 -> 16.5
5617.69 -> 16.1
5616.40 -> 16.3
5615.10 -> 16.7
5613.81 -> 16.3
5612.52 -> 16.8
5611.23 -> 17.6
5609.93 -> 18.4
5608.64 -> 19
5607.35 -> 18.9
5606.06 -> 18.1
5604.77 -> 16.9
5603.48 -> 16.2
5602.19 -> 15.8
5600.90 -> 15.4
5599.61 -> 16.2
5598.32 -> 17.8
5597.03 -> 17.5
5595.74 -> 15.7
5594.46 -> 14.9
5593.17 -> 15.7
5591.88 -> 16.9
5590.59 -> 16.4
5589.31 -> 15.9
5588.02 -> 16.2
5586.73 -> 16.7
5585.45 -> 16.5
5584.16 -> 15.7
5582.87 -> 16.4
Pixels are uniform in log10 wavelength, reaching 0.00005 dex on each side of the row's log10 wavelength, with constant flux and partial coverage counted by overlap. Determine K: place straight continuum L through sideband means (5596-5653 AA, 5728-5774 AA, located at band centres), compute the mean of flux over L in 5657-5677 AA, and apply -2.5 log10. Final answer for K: 0.06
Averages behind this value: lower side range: 17.2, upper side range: 17.5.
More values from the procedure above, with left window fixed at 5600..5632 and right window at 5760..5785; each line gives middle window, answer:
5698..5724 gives -0.01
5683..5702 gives 0.02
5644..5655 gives 0.04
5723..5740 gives 0.02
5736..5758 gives -0.02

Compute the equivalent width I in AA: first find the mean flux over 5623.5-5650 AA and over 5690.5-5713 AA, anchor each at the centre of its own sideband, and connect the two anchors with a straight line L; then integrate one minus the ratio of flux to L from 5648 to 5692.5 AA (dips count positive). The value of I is 1.3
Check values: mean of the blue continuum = 17.2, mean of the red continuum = 17.3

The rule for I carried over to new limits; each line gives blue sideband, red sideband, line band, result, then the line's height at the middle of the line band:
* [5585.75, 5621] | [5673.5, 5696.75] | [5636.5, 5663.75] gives 1.1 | 17.1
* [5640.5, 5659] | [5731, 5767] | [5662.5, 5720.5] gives -0.9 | 16.9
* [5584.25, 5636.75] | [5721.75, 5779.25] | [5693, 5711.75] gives 0.2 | 17.4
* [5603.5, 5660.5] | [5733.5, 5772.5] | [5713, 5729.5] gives -0.1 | 17.5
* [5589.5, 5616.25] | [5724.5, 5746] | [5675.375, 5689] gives -0.3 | 17.1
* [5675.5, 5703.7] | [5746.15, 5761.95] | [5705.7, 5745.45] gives 0.2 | 17.5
